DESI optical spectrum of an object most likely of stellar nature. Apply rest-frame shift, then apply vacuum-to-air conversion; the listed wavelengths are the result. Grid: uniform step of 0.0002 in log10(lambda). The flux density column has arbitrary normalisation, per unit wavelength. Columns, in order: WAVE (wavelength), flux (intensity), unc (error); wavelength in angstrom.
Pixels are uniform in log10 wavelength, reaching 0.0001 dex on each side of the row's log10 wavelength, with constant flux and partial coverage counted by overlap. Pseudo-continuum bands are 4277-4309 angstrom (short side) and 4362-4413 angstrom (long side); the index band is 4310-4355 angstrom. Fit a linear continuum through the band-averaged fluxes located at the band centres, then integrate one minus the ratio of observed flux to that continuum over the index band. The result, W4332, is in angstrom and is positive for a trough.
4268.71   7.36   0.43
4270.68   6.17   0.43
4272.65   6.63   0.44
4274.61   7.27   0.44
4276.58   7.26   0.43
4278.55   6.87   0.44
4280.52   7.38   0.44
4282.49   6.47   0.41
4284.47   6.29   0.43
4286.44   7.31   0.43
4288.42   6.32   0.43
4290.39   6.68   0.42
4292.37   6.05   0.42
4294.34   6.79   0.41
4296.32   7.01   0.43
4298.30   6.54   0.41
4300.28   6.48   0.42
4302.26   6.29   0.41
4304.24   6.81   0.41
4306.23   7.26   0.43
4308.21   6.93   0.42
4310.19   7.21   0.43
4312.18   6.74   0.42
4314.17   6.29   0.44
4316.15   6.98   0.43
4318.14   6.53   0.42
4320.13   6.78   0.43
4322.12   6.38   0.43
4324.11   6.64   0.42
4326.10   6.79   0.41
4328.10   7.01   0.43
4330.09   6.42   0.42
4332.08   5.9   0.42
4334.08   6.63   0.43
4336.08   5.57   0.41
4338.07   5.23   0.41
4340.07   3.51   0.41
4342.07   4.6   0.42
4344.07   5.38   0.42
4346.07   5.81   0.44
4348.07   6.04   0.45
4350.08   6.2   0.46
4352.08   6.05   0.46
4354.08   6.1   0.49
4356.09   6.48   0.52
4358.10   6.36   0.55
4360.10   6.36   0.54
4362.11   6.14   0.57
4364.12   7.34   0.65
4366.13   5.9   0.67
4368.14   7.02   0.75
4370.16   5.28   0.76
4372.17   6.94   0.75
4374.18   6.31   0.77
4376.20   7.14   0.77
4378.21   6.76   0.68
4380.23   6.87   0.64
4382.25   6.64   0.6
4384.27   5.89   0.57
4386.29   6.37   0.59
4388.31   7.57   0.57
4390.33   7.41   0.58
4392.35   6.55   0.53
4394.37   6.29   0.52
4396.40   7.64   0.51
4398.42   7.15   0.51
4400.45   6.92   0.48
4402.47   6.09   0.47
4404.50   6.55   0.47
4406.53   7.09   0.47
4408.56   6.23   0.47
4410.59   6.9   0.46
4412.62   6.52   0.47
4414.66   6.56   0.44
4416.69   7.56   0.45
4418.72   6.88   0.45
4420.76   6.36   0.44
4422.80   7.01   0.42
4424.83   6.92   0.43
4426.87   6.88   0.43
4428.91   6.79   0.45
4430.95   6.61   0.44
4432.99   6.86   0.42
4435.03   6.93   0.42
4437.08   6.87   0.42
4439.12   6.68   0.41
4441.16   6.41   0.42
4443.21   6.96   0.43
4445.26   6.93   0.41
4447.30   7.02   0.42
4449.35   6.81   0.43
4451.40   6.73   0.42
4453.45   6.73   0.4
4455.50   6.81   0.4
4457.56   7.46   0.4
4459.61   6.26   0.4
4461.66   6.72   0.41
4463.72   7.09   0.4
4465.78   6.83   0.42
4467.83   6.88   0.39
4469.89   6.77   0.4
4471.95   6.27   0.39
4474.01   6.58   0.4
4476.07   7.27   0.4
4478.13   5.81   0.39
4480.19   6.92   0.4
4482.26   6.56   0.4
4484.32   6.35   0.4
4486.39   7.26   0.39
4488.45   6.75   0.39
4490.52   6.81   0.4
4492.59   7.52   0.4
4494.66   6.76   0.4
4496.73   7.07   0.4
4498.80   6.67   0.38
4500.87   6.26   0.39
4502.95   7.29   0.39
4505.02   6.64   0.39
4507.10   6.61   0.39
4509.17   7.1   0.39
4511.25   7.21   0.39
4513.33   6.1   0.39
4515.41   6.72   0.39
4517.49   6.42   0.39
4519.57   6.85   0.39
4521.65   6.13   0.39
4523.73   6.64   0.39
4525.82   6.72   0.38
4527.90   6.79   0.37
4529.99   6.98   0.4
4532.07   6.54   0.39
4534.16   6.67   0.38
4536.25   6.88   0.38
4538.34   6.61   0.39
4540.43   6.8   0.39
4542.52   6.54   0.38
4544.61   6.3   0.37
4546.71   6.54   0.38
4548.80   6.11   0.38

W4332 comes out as 4.1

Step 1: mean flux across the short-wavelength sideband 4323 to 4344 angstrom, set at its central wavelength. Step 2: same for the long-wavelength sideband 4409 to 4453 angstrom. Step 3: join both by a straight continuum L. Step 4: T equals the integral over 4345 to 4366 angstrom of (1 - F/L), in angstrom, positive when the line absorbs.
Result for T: -0.8 angstrom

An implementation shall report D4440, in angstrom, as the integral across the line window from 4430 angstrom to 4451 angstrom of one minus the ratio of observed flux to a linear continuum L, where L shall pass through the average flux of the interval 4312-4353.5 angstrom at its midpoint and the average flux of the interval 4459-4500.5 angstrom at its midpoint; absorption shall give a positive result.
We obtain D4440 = -0.8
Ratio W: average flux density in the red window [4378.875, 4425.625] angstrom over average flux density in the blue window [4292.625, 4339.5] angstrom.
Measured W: 1.0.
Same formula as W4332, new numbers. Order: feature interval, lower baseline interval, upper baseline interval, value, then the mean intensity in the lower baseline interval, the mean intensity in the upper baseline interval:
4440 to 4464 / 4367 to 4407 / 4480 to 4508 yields -0.1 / 6.72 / 6.82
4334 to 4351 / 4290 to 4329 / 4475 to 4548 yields 3.4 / 6.71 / 6.71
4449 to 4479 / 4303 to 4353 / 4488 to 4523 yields -0.5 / 6.23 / 6.76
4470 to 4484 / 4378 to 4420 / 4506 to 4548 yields 0.3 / 6.78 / 6.65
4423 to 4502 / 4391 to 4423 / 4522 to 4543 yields -0.6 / 6.77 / 6.7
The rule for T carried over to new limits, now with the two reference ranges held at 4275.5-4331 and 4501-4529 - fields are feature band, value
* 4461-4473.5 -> -0.1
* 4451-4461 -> -0.1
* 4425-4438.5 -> -0.2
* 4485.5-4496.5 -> -0.5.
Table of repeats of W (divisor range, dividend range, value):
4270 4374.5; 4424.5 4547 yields 1.05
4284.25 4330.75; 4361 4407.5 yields 1.00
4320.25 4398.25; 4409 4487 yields 1.07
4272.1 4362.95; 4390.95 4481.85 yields 1.06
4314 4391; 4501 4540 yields 1.07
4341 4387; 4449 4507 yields 1.08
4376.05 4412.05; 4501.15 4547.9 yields 0.99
